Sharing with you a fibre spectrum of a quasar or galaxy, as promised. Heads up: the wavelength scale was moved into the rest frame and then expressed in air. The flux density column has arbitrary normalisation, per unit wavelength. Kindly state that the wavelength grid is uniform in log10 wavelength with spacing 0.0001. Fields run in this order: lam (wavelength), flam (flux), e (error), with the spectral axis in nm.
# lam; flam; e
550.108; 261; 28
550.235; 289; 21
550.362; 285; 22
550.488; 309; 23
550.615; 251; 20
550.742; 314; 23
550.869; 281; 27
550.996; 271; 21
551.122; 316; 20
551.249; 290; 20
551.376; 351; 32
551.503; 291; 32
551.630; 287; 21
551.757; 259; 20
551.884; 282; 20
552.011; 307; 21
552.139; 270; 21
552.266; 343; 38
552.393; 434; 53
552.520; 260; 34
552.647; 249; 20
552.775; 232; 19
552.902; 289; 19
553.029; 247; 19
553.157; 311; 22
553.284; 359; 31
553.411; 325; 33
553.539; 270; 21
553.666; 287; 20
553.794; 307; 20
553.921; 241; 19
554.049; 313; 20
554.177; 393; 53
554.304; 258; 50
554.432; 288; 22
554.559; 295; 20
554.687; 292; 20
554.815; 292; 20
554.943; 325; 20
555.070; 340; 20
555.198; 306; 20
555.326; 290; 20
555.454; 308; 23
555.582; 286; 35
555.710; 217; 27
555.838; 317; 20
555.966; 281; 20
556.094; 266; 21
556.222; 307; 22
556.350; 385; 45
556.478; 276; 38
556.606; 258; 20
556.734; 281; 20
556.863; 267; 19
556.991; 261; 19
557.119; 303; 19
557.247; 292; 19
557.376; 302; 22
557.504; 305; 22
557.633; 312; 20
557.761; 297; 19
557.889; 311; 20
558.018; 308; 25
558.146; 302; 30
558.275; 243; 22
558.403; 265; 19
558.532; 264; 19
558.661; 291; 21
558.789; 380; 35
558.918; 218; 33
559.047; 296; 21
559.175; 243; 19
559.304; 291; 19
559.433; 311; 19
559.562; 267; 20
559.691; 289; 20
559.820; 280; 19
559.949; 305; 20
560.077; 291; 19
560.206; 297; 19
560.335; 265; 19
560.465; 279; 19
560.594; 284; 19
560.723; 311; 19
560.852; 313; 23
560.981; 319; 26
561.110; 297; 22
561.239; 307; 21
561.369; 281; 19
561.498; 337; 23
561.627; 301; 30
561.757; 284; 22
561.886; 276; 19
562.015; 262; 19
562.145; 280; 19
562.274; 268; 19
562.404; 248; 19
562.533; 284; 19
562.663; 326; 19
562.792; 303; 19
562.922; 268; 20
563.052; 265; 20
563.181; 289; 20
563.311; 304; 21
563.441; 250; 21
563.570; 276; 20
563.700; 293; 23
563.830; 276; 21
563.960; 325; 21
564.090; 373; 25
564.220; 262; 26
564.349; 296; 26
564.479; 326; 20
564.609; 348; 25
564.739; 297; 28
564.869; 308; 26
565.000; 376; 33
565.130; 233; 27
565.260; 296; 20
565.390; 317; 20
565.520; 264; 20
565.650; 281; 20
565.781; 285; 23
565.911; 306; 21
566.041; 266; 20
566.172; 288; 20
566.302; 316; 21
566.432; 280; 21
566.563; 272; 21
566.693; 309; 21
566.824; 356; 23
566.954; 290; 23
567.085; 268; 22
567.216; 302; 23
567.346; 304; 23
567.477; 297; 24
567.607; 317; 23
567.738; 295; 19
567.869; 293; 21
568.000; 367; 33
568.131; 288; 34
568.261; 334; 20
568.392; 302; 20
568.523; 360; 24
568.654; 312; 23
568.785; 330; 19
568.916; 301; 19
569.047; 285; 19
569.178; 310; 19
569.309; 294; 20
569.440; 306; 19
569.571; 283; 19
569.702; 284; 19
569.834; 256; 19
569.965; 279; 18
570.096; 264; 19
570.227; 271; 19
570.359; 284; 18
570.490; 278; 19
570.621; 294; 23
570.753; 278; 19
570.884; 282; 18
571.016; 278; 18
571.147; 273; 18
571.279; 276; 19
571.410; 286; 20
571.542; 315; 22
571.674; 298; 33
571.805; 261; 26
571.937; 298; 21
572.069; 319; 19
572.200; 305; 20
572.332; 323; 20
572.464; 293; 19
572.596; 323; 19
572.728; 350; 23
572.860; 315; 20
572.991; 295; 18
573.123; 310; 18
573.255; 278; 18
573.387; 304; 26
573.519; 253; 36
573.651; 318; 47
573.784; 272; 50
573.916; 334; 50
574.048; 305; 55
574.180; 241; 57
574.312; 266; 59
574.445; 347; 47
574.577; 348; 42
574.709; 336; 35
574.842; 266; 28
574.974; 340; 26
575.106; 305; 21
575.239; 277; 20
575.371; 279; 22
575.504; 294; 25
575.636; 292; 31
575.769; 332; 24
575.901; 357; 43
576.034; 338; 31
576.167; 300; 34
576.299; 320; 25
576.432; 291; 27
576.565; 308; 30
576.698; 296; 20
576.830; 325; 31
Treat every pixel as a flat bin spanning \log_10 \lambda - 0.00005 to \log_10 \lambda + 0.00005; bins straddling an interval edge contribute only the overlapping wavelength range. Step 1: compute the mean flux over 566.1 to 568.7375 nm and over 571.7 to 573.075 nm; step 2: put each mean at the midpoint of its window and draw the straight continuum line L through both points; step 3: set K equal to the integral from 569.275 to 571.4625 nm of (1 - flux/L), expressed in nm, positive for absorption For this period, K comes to 0.20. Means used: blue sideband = 308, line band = 280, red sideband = 308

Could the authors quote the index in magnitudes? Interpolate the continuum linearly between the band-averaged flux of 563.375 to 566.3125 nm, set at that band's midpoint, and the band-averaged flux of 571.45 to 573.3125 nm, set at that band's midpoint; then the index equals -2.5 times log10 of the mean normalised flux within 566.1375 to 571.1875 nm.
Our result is 0.02 mag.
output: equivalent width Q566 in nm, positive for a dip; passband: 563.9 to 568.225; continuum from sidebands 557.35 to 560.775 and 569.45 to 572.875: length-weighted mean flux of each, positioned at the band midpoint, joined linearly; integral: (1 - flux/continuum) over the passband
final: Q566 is -0.197 nm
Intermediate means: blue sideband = 289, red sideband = 291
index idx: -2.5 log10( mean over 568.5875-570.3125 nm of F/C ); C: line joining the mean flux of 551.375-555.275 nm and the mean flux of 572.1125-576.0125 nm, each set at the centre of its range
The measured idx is 0.05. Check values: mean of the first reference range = 299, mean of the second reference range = 306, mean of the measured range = 290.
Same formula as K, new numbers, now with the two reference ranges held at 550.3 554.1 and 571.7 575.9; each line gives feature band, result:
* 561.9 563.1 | 0.08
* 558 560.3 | 0.10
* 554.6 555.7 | -0.02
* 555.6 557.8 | 0.05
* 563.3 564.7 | -0.01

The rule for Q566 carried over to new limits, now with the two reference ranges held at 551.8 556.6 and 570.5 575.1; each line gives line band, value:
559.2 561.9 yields 0.039 nm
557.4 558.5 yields 0.022 nm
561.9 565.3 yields 0.061 nm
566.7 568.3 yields -0.053 nm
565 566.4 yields 0.044 nm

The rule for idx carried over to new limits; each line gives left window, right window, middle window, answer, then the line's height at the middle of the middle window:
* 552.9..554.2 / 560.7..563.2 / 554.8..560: 0.02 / 297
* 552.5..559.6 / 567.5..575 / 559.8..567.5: 0.00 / 295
